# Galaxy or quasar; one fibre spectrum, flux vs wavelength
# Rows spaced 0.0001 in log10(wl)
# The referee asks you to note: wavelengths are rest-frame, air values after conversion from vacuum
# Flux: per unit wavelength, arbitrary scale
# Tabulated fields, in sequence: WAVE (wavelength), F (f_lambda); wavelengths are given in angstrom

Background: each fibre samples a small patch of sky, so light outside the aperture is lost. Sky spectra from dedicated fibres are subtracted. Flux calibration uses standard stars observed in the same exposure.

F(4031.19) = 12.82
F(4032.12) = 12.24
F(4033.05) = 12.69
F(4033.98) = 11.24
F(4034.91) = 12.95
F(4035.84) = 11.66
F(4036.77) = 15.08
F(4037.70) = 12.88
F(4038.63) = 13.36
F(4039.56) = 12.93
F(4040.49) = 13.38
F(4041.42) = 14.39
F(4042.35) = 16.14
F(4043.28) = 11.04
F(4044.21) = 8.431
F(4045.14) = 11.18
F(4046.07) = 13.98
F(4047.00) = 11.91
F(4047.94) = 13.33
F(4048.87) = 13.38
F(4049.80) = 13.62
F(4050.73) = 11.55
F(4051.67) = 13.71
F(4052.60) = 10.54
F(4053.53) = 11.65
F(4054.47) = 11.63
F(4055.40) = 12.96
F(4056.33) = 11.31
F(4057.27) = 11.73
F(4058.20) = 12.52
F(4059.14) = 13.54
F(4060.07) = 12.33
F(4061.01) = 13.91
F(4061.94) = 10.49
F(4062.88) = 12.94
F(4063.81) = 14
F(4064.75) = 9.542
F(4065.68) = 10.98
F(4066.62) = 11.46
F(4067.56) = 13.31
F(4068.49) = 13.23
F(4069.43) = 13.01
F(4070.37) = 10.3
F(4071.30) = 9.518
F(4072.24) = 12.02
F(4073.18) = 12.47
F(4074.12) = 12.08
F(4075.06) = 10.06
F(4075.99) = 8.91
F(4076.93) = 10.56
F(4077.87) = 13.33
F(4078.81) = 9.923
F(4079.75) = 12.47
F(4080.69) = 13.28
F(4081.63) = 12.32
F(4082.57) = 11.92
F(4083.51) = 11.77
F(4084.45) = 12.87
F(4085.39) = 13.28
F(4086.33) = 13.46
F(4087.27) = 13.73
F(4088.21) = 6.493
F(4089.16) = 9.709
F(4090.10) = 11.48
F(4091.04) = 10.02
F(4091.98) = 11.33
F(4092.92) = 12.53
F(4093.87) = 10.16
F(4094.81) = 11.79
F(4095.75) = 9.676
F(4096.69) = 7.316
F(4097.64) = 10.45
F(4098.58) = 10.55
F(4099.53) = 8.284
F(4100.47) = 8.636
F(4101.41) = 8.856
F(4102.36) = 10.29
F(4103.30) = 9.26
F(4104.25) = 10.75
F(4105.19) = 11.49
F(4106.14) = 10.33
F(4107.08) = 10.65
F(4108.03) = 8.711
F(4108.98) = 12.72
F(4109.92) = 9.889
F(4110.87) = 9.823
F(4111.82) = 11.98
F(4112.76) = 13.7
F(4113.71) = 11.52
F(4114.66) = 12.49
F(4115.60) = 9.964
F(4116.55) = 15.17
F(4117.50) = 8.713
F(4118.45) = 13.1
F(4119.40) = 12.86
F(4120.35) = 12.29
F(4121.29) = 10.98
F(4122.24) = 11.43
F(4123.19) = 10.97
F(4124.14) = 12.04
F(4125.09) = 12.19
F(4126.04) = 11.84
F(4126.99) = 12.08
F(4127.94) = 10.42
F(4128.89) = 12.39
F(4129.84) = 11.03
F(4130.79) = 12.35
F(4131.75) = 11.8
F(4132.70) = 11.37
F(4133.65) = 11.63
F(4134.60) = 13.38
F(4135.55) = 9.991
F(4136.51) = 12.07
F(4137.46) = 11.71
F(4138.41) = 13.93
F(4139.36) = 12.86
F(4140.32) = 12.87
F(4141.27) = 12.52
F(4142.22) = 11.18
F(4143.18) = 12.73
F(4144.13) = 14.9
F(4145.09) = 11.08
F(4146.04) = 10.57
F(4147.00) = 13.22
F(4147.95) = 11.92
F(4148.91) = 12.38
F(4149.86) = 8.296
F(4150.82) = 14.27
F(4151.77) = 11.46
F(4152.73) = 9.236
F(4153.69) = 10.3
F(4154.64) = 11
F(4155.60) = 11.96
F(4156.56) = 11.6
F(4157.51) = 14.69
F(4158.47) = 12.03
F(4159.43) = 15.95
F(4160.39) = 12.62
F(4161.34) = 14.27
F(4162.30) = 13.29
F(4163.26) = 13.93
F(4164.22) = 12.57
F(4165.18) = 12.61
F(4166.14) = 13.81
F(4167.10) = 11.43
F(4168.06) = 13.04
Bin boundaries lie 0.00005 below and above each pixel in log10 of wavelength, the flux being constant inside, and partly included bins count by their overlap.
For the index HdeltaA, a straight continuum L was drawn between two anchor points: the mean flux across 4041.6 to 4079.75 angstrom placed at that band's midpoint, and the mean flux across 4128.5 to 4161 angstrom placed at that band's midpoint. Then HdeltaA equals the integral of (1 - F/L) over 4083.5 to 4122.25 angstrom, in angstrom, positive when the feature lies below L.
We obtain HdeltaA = 3.5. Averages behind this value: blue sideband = 12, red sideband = 12.1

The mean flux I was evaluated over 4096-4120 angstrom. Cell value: 10.7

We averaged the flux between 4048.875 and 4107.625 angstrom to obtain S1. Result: 11.4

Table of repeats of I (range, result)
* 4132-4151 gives 12.1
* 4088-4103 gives 9.9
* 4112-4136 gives 11.8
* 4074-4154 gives 11.4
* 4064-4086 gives 11.7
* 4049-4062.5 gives 12.3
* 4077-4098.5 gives 11.3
